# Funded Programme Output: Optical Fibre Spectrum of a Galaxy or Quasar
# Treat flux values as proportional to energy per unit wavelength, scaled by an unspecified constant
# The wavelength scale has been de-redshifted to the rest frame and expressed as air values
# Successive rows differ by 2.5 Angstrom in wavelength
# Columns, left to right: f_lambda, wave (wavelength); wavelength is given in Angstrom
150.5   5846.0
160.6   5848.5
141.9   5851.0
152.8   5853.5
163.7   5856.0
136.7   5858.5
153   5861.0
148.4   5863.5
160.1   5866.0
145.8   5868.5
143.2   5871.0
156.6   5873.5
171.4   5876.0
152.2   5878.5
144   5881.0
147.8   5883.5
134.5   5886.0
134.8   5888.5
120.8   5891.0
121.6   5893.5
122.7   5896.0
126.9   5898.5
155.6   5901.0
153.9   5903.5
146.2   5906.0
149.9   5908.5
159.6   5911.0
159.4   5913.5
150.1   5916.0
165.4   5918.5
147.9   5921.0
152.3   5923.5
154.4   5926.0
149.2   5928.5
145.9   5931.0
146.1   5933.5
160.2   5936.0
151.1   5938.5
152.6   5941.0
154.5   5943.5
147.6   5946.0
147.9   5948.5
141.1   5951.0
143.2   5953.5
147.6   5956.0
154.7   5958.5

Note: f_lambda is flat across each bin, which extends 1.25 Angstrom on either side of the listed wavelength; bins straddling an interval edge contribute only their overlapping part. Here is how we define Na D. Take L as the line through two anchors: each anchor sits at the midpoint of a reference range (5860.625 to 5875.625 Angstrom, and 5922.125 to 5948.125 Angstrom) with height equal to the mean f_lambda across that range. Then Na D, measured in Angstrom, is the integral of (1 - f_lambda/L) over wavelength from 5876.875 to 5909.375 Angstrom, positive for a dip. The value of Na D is 2.64 Angstrom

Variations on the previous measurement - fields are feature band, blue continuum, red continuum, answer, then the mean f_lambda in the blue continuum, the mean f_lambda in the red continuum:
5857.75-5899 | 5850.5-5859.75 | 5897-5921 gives 2.0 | 149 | 151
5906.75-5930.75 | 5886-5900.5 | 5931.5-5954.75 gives -2.6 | 128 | 149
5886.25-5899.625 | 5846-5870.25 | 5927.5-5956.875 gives 2.2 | 151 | 149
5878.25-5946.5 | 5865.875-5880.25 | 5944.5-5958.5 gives 1.6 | 154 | 146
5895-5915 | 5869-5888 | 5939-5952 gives 0.3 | 149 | 149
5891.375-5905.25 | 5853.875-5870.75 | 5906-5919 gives 1.7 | 151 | 155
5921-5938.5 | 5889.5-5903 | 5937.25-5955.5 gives -1.1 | 131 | 148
